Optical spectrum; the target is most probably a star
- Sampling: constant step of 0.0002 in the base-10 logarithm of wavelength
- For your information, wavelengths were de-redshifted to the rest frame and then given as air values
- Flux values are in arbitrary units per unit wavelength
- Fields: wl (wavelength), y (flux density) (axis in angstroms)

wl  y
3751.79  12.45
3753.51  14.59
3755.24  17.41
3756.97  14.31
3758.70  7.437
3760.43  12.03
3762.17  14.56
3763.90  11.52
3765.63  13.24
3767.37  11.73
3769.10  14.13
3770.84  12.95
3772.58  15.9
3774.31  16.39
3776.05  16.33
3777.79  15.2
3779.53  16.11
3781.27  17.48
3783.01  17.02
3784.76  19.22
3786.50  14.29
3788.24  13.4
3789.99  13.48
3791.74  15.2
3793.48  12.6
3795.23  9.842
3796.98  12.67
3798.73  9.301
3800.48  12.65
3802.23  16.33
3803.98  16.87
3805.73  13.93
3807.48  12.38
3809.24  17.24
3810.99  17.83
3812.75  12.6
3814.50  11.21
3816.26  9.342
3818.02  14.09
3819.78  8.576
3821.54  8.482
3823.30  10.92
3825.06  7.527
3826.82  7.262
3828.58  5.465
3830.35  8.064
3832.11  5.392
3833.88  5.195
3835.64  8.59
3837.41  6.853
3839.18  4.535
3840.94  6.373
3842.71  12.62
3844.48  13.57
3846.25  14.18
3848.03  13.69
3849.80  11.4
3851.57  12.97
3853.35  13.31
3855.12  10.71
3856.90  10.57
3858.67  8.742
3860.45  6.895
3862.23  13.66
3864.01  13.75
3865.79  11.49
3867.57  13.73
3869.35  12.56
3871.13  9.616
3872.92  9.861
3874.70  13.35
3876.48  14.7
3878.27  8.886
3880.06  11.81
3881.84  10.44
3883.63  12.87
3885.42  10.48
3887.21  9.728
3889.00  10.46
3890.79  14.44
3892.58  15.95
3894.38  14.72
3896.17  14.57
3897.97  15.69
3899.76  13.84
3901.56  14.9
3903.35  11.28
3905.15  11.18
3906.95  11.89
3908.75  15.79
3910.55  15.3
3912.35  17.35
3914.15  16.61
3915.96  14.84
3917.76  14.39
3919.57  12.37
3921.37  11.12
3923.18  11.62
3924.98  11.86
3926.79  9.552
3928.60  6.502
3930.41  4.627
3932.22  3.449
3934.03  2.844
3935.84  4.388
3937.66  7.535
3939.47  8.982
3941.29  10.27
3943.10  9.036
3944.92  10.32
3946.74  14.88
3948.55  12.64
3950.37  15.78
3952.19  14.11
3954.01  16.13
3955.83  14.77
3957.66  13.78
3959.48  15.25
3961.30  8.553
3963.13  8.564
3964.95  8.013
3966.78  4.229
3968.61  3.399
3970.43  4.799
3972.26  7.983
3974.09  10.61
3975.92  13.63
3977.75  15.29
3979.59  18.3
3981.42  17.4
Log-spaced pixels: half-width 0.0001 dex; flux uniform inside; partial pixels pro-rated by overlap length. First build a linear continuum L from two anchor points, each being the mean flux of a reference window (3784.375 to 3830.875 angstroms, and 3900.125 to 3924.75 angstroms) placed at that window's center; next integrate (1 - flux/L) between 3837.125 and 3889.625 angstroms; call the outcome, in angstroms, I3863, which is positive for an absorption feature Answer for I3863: 7.3 angstroms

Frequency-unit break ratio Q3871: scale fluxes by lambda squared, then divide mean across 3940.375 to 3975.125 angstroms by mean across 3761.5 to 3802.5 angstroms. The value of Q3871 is 0.82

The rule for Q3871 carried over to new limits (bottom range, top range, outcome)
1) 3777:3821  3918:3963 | 0.81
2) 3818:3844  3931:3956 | 1.37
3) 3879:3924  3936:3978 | 0.82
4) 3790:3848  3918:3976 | 0.95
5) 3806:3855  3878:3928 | 1.30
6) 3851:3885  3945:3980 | 1.04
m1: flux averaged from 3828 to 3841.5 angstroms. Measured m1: 6.33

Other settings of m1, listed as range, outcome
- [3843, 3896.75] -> 12.1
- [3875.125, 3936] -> 11.9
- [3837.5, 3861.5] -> 10.6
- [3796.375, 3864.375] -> 10.9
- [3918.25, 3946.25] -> 8.48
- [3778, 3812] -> 14.6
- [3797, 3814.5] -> 14.1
